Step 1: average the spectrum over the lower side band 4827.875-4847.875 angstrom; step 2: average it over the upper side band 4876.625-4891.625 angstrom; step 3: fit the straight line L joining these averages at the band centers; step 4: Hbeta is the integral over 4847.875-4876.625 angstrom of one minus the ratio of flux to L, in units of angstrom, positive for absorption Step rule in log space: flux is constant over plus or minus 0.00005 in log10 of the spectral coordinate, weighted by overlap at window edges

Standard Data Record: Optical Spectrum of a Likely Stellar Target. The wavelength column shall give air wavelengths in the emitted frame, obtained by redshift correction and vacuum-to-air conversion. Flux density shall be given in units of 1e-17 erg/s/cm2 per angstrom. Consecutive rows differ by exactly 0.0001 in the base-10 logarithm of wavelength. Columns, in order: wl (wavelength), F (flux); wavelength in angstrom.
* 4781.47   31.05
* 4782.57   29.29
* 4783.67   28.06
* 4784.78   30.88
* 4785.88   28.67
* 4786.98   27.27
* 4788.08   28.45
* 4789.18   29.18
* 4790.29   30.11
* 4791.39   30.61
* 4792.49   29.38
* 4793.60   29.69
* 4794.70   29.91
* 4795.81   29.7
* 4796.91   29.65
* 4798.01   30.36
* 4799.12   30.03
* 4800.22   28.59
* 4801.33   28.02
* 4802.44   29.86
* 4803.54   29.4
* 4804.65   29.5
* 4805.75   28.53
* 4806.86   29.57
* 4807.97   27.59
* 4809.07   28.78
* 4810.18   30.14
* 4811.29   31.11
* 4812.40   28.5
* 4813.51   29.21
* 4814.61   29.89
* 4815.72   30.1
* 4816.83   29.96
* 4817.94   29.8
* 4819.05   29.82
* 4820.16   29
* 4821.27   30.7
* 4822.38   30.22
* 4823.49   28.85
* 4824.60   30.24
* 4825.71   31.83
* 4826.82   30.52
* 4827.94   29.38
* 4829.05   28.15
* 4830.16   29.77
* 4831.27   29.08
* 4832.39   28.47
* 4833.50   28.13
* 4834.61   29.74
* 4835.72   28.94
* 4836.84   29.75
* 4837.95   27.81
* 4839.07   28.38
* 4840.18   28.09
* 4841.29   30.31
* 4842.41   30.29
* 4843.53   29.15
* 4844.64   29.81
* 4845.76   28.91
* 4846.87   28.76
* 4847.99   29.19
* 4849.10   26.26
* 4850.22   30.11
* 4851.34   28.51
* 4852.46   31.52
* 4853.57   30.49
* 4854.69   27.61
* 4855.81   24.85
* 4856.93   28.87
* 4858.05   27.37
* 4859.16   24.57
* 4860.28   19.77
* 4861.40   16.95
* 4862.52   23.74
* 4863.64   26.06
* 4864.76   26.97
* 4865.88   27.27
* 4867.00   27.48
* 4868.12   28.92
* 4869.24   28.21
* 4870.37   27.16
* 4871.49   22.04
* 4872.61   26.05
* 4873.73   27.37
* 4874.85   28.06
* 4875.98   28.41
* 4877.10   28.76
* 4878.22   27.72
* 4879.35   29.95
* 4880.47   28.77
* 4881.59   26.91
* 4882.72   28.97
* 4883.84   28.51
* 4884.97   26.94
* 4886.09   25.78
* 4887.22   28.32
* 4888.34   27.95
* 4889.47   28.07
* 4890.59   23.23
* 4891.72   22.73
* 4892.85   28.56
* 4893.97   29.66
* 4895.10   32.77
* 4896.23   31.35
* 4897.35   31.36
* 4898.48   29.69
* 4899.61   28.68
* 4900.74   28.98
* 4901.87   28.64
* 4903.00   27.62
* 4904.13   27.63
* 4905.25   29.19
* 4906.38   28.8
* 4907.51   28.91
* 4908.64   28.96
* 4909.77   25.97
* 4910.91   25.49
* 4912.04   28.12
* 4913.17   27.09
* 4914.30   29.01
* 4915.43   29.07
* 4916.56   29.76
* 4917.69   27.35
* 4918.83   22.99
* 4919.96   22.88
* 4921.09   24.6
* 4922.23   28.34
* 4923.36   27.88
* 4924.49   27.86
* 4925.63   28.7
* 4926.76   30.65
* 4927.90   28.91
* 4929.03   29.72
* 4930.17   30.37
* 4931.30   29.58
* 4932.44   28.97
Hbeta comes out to 1.62 angstrom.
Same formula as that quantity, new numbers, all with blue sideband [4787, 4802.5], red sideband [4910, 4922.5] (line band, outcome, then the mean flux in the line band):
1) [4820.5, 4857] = -0.9 angstrom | 29.2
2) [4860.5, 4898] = 0.4 angstrom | 27.2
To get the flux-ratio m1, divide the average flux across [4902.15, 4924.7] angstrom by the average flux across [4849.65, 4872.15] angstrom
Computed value 1.0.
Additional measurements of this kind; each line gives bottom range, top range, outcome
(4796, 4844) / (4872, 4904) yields 0.96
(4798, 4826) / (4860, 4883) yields 0.90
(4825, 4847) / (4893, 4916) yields 0.99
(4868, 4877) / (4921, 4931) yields 1.07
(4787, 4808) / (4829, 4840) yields 0.98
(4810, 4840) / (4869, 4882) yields 0.93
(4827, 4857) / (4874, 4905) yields 0.98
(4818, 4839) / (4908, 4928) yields 0.93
